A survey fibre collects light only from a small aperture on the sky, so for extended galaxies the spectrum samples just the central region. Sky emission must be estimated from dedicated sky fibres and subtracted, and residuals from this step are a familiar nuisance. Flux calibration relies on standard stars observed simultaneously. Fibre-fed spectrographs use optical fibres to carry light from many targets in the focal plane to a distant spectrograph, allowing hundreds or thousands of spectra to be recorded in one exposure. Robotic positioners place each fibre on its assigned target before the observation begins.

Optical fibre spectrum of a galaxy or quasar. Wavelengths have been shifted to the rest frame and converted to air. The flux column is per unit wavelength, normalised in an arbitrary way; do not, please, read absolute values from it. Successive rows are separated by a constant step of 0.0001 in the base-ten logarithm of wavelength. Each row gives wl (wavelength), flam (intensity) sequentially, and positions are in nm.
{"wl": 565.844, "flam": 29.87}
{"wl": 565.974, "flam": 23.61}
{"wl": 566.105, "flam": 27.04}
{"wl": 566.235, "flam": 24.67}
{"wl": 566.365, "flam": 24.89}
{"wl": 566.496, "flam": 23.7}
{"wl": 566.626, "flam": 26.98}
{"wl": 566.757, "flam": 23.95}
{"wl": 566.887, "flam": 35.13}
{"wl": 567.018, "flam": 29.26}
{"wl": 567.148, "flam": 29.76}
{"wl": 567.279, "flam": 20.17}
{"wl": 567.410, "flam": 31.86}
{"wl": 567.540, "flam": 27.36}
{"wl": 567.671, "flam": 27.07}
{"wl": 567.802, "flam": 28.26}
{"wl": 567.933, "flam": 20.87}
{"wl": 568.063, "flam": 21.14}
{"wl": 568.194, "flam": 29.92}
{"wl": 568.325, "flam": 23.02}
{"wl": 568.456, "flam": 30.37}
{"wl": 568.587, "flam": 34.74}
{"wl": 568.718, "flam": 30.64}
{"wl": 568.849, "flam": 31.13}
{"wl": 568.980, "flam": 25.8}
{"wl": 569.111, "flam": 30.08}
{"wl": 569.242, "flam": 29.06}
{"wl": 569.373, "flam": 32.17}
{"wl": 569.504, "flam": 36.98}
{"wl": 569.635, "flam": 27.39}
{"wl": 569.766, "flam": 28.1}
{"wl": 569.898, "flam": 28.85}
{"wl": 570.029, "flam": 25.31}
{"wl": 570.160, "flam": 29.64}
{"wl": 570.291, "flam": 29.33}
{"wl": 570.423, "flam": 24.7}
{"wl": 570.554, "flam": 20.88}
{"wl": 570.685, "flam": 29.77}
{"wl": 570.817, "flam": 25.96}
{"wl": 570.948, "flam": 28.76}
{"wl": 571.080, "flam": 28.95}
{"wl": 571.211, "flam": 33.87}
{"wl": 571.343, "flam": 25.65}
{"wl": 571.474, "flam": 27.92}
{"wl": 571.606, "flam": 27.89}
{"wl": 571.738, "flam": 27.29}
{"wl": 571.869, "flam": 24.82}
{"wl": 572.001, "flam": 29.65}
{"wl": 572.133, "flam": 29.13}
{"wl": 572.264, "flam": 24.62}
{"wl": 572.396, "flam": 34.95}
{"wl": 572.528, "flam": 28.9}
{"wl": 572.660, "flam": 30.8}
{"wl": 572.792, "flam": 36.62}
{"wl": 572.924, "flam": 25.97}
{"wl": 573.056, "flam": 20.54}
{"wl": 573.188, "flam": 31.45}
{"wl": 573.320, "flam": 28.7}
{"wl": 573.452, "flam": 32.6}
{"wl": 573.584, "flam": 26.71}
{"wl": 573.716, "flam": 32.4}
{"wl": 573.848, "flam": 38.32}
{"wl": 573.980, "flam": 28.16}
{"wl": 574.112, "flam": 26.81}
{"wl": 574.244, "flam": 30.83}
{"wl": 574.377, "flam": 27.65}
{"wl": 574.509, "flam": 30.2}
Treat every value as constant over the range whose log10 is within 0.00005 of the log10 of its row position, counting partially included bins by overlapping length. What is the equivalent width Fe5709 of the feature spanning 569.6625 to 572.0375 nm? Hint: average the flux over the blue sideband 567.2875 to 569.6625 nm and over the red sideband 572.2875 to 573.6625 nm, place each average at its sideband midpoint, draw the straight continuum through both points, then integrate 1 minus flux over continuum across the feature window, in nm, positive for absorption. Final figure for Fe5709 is 0.12 nm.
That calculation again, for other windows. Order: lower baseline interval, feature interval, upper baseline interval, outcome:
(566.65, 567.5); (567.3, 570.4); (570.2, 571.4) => -0.06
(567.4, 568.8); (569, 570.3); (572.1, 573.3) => -0.07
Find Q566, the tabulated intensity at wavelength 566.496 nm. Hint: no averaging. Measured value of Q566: 23.7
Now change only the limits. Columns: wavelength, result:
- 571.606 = 27.89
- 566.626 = 26.98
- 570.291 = 29.33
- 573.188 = 31.45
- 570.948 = 28.76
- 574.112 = 26.81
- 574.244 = 30.83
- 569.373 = 32.17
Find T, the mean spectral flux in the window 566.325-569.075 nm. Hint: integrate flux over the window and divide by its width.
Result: 27.5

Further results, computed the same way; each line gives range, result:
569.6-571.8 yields 27.7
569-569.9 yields 30.2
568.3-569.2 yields 29.7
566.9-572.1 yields 28.1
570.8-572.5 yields 28.5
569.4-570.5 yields 28.8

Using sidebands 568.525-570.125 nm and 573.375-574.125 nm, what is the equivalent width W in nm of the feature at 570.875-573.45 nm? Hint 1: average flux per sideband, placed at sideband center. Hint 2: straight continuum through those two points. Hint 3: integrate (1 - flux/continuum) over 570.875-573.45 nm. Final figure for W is 0.156 nm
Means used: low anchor 30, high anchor 31.1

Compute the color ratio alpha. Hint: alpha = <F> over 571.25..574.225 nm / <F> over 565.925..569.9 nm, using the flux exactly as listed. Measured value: 1.05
